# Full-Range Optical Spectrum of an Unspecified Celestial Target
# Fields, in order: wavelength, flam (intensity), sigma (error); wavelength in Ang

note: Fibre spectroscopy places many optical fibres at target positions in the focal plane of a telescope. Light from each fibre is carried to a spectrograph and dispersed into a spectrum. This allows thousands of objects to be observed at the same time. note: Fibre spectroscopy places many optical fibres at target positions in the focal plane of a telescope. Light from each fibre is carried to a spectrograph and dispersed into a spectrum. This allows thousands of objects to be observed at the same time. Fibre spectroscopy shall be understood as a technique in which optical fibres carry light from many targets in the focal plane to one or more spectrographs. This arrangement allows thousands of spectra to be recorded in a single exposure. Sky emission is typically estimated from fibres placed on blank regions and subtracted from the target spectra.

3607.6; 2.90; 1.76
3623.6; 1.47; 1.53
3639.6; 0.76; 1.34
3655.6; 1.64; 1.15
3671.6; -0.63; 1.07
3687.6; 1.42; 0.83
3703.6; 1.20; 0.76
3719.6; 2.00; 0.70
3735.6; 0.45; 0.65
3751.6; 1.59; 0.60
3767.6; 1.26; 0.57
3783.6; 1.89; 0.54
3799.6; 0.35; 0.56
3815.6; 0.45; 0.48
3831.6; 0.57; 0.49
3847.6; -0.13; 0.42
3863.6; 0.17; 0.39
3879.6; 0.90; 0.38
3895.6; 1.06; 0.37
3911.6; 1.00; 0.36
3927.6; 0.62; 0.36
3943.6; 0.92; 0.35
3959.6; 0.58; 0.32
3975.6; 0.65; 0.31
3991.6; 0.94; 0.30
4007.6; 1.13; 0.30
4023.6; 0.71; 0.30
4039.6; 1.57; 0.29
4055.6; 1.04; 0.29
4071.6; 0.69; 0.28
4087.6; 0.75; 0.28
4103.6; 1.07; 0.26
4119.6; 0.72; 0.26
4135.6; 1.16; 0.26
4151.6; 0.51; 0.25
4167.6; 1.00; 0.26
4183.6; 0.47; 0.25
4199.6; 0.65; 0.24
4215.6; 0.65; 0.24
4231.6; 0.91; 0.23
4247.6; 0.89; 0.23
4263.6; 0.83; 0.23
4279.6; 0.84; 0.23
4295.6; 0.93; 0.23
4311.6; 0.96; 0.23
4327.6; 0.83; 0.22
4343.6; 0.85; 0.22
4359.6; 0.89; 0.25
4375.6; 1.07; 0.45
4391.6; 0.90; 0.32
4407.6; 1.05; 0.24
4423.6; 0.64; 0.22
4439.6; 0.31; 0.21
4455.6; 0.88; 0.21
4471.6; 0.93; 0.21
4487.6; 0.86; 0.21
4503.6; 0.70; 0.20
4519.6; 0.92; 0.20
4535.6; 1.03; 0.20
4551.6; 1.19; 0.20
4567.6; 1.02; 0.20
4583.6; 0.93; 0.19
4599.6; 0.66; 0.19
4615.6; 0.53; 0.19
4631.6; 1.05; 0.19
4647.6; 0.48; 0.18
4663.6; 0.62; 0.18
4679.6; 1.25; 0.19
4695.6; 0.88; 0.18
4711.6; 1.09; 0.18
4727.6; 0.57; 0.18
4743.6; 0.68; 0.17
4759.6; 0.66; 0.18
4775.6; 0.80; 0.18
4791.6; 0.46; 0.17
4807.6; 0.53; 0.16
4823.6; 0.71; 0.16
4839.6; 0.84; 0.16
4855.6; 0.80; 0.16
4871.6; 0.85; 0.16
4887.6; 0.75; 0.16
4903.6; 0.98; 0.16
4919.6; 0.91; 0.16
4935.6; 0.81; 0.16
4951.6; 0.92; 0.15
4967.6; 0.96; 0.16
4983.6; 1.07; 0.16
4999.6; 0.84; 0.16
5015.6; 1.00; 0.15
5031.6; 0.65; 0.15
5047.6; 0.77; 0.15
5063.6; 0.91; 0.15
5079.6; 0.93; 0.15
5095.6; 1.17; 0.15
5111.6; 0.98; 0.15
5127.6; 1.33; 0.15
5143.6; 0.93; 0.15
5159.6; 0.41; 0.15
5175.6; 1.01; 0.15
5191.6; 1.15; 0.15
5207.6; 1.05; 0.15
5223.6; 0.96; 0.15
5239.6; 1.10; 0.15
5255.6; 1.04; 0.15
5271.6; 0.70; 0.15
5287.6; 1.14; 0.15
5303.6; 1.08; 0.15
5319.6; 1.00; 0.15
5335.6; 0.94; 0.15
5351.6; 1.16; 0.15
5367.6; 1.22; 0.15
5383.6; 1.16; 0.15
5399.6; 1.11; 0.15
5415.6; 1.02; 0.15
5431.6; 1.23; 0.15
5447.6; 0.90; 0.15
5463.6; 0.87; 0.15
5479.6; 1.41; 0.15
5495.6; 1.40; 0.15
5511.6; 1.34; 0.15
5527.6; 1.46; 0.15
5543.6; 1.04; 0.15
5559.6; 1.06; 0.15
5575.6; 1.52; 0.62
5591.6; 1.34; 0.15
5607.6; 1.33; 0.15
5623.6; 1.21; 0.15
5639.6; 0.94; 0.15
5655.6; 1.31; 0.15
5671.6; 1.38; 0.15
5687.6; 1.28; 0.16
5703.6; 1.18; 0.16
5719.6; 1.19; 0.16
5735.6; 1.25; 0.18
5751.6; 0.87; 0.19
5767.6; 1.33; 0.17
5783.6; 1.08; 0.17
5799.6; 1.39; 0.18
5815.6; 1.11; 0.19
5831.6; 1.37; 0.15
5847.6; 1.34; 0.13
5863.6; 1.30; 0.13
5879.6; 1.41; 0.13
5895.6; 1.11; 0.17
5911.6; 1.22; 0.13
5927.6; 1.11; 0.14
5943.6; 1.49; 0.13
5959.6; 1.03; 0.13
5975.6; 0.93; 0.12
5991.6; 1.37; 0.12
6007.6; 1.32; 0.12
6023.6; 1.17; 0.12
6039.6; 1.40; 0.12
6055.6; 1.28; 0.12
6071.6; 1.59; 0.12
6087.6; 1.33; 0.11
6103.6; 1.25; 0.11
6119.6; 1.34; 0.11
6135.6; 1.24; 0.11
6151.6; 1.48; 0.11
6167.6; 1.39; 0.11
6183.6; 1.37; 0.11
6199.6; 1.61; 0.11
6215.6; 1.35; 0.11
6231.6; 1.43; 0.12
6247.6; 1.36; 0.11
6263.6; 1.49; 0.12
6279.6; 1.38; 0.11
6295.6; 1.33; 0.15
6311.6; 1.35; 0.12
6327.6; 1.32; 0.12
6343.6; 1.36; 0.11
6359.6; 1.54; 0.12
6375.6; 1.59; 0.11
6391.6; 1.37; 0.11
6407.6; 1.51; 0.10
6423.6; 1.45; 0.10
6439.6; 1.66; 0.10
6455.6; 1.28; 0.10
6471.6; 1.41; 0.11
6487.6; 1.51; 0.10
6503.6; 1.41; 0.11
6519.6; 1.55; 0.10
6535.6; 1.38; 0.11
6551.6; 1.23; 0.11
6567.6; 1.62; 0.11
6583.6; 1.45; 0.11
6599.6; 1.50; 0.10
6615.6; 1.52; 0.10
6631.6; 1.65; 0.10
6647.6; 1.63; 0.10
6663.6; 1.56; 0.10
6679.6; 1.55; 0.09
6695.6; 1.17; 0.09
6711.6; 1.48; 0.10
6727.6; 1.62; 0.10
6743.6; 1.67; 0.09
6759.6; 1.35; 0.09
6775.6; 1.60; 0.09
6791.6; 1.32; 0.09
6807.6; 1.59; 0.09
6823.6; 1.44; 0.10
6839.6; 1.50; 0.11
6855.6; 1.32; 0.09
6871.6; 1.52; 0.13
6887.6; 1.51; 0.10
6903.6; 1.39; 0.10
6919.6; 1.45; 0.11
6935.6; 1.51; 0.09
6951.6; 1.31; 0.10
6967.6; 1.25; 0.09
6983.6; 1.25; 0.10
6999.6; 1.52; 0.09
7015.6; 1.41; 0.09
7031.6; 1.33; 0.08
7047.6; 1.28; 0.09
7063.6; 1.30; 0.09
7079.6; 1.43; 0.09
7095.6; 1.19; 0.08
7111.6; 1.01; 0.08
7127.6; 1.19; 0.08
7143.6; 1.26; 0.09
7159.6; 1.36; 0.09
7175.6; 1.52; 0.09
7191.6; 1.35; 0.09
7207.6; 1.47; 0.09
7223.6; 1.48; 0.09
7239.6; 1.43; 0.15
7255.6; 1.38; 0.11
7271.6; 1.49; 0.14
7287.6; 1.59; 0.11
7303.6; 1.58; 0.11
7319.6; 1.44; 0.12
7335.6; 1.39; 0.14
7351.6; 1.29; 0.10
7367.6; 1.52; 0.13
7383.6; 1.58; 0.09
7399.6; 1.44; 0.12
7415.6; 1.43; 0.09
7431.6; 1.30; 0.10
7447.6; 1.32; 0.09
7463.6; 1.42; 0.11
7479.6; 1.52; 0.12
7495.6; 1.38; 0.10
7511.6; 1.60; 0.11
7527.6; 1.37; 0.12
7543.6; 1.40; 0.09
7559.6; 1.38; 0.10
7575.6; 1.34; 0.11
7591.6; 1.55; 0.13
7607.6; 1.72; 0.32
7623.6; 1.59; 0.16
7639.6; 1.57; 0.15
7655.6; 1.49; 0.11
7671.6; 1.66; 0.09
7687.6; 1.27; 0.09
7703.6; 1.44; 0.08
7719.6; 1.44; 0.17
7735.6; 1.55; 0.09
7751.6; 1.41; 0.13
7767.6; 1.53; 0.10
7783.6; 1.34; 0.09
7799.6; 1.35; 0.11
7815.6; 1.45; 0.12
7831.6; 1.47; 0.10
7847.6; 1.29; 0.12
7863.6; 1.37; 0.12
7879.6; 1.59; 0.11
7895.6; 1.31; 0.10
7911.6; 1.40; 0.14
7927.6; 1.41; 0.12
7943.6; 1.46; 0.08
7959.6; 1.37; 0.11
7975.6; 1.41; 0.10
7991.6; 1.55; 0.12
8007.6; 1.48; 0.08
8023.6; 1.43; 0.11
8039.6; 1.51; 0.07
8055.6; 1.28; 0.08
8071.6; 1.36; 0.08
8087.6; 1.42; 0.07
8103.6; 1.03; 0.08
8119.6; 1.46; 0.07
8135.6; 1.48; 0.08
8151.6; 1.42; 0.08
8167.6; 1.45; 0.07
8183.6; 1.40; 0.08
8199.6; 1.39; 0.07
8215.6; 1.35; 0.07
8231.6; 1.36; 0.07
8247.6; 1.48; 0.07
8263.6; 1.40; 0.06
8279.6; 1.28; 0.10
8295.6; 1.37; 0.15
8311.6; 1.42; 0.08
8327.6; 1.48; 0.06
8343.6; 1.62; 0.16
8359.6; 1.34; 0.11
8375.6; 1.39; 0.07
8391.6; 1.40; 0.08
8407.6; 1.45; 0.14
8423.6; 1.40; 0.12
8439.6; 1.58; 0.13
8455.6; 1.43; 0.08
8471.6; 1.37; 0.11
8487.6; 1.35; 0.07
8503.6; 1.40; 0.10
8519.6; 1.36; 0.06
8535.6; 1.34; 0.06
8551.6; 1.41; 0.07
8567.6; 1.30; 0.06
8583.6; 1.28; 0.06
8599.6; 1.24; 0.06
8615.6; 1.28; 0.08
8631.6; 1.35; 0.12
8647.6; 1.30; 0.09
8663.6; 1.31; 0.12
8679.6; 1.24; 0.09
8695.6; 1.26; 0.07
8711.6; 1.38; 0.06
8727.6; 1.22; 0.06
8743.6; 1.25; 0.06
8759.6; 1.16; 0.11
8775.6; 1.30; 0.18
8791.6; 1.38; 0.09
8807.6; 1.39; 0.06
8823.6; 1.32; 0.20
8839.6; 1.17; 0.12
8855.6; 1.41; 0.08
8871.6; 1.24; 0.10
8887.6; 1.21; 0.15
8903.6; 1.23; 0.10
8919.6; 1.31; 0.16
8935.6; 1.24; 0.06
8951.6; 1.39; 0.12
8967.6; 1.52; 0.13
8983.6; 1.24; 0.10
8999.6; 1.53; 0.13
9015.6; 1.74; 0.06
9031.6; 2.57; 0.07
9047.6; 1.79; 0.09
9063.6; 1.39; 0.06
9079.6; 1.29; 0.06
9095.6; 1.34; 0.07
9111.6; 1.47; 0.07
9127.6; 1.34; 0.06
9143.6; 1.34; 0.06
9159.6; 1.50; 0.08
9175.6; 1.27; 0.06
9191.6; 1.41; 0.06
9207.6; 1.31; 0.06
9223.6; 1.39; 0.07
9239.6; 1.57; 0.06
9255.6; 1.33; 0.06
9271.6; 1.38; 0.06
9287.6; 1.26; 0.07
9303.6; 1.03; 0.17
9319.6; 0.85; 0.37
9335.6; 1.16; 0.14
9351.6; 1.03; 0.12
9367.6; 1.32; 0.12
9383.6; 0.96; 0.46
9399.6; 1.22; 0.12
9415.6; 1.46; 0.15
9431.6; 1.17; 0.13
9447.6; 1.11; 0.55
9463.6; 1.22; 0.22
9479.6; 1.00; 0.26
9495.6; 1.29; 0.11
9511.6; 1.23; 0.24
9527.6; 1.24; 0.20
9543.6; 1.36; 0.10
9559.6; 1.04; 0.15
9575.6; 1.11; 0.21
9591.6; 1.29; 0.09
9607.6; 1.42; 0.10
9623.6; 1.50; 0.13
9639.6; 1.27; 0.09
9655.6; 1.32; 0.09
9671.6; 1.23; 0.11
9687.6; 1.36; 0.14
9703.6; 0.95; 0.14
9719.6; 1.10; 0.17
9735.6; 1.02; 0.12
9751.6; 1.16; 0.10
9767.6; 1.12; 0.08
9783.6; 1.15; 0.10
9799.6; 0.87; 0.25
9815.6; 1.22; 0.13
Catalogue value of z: 0.375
